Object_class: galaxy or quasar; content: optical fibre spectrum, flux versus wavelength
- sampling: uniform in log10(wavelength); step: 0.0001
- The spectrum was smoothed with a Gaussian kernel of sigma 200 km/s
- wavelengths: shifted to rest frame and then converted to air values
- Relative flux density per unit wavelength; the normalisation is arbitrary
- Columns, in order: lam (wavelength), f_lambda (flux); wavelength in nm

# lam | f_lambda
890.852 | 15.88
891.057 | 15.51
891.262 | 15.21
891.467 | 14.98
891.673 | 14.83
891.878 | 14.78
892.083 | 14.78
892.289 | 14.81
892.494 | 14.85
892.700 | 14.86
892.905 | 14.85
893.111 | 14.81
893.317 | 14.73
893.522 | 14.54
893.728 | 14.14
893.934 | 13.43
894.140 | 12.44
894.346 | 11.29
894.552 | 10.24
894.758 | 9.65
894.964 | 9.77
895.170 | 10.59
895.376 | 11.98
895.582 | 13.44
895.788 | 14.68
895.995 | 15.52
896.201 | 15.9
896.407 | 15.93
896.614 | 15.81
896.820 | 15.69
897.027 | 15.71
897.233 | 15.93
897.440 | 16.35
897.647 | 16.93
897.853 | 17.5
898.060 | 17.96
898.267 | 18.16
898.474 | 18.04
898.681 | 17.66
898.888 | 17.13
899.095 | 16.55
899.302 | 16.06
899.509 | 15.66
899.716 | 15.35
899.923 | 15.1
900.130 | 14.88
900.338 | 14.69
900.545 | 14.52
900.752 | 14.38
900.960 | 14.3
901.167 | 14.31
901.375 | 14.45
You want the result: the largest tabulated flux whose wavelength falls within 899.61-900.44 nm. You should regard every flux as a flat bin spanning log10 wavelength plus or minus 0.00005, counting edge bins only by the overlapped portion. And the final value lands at 15.35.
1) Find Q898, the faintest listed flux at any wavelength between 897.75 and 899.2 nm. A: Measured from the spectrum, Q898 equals 16.55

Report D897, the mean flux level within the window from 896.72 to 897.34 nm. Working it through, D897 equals 15.8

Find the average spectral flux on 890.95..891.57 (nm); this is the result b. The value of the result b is 15.2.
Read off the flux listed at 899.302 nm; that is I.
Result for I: 16.06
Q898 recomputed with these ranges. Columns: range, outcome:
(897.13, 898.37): 15.93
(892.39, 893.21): 14.81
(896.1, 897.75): 15.69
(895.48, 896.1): 13.44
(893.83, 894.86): 9.65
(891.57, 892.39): 14.78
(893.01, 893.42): 14.73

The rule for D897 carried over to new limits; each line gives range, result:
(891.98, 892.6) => 14.8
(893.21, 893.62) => 14.7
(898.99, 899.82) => 15.9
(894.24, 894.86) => 10.4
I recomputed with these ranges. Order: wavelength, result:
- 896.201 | 15.9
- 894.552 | 10.24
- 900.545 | 14.52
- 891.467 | 14.98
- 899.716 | 15.35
